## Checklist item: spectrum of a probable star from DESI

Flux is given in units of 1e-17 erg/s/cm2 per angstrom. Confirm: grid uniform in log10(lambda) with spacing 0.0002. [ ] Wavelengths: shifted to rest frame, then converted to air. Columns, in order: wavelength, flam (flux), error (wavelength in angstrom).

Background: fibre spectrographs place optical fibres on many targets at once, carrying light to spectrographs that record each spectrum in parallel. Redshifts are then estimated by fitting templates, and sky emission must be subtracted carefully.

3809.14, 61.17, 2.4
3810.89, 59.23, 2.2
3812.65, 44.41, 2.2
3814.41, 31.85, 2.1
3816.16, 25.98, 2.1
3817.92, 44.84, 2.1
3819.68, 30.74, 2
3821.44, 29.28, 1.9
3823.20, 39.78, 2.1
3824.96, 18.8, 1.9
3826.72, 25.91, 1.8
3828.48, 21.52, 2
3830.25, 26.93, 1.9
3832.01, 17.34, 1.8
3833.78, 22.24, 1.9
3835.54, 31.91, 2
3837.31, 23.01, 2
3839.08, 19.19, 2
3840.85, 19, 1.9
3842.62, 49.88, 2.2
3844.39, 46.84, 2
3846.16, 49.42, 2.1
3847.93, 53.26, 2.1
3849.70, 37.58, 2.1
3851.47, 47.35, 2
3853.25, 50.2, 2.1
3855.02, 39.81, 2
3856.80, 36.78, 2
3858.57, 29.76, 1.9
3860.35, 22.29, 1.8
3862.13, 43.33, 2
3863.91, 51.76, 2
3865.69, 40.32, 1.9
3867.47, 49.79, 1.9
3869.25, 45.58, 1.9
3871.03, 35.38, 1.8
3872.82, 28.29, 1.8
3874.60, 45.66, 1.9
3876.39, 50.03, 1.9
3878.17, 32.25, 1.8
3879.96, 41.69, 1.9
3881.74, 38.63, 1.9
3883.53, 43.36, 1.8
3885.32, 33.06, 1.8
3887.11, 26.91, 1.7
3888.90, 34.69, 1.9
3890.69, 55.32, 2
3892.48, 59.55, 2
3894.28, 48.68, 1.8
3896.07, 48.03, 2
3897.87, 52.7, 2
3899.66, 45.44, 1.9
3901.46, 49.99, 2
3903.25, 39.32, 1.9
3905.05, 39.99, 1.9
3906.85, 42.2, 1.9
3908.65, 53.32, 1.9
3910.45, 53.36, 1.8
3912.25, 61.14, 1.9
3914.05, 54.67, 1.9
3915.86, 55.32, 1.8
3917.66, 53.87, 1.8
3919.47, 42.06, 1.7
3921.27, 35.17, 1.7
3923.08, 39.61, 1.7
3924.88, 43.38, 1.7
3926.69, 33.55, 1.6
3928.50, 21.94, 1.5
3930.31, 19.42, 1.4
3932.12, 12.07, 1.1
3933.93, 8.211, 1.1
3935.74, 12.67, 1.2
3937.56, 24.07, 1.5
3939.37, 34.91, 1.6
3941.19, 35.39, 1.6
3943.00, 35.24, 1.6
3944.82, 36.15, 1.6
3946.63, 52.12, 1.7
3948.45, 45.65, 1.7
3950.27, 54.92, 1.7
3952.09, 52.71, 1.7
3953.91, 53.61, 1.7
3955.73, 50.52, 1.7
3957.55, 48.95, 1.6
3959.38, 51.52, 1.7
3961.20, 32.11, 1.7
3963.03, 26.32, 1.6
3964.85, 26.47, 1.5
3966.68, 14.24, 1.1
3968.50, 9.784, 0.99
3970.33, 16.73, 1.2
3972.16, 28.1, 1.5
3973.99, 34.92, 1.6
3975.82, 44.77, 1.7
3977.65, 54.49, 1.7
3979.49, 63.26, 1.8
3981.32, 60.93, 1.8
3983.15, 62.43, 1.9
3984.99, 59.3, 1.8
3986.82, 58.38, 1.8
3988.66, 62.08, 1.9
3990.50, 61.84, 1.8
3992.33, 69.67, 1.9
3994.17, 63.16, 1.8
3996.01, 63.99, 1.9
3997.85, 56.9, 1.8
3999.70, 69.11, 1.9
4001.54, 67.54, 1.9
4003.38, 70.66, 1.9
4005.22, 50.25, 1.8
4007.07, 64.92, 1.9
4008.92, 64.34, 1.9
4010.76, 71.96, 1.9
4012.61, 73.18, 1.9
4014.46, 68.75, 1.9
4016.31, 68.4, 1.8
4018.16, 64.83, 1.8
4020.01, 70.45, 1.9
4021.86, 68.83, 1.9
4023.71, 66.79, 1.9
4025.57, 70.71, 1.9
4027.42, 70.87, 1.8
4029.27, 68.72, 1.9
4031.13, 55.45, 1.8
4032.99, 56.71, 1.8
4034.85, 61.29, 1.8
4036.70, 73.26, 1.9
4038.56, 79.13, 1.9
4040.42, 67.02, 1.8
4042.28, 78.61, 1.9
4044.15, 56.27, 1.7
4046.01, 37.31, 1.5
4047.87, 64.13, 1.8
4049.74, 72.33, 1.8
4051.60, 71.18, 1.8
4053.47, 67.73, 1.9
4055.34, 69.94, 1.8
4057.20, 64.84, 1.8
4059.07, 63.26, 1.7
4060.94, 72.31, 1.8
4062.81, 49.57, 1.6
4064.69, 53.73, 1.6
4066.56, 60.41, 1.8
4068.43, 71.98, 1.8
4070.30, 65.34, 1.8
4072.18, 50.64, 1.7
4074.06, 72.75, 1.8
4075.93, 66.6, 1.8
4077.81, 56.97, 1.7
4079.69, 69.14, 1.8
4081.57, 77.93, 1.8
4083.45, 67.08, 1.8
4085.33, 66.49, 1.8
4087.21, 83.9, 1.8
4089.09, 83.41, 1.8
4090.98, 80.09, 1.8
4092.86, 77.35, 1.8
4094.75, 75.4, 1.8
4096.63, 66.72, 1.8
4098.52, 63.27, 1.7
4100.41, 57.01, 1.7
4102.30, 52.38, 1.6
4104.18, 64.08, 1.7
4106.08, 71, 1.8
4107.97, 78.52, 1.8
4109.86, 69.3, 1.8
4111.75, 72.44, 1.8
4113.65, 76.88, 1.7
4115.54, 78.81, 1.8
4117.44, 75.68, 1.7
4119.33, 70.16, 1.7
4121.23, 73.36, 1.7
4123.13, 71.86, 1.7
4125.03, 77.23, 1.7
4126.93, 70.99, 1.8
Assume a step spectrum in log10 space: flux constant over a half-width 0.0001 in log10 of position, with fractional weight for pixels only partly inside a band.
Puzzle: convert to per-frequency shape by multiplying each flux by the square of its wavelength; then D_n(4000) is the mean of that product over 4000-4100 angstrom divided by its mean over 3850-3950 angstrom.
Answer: 1.80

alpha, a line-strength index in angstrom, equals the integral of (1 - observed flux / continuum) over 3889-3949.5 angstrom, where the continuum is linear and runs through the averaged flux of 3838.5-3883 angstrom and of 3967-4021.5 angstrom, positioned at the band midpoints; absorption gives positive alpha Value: 8.5 angstrom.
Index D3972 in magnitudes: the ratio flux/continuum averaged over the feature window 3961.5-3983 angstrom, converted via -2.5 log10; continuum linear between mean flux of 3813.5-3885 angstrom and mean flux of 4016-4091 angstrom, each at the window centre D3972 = 0.47 mag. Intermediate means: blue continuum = 35.9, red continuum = 66.6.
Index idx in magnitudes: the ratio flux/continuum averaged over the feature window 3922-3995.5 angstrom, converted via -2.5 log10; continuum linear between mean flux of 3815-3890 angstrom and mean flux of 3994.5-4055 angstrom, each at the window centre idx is 0.33 mag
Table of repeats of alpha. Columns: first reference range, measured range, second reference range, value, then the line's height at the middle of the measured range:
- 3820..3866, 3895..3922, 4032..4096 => -2.78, 44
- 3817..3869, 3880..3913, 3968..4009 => -2.41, 42.5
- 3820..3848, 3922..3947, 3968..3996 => 8.82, 44.4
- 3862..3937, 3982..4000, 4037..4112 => -2.57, 54.6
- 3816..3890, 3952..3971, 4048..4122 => 6.21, 51.2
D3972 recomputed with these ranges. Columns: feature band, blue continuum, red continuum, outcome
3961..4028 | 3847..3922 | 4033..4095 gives 0.06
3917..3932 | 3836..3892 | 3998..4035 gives 0.40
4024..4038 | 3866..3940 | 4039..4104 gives -0.10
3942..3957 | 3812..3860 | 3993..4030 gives 0.16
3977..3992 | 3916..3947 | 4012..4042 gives -0.17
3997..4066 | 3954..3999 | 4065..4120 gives -0.14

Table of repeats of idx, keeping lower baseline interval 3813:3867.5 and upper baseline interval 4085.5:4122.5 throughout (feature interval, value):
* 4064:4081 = 0.066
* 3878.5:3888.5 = 0.122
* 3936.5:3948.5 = 0.316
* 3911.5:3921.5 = -0.132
